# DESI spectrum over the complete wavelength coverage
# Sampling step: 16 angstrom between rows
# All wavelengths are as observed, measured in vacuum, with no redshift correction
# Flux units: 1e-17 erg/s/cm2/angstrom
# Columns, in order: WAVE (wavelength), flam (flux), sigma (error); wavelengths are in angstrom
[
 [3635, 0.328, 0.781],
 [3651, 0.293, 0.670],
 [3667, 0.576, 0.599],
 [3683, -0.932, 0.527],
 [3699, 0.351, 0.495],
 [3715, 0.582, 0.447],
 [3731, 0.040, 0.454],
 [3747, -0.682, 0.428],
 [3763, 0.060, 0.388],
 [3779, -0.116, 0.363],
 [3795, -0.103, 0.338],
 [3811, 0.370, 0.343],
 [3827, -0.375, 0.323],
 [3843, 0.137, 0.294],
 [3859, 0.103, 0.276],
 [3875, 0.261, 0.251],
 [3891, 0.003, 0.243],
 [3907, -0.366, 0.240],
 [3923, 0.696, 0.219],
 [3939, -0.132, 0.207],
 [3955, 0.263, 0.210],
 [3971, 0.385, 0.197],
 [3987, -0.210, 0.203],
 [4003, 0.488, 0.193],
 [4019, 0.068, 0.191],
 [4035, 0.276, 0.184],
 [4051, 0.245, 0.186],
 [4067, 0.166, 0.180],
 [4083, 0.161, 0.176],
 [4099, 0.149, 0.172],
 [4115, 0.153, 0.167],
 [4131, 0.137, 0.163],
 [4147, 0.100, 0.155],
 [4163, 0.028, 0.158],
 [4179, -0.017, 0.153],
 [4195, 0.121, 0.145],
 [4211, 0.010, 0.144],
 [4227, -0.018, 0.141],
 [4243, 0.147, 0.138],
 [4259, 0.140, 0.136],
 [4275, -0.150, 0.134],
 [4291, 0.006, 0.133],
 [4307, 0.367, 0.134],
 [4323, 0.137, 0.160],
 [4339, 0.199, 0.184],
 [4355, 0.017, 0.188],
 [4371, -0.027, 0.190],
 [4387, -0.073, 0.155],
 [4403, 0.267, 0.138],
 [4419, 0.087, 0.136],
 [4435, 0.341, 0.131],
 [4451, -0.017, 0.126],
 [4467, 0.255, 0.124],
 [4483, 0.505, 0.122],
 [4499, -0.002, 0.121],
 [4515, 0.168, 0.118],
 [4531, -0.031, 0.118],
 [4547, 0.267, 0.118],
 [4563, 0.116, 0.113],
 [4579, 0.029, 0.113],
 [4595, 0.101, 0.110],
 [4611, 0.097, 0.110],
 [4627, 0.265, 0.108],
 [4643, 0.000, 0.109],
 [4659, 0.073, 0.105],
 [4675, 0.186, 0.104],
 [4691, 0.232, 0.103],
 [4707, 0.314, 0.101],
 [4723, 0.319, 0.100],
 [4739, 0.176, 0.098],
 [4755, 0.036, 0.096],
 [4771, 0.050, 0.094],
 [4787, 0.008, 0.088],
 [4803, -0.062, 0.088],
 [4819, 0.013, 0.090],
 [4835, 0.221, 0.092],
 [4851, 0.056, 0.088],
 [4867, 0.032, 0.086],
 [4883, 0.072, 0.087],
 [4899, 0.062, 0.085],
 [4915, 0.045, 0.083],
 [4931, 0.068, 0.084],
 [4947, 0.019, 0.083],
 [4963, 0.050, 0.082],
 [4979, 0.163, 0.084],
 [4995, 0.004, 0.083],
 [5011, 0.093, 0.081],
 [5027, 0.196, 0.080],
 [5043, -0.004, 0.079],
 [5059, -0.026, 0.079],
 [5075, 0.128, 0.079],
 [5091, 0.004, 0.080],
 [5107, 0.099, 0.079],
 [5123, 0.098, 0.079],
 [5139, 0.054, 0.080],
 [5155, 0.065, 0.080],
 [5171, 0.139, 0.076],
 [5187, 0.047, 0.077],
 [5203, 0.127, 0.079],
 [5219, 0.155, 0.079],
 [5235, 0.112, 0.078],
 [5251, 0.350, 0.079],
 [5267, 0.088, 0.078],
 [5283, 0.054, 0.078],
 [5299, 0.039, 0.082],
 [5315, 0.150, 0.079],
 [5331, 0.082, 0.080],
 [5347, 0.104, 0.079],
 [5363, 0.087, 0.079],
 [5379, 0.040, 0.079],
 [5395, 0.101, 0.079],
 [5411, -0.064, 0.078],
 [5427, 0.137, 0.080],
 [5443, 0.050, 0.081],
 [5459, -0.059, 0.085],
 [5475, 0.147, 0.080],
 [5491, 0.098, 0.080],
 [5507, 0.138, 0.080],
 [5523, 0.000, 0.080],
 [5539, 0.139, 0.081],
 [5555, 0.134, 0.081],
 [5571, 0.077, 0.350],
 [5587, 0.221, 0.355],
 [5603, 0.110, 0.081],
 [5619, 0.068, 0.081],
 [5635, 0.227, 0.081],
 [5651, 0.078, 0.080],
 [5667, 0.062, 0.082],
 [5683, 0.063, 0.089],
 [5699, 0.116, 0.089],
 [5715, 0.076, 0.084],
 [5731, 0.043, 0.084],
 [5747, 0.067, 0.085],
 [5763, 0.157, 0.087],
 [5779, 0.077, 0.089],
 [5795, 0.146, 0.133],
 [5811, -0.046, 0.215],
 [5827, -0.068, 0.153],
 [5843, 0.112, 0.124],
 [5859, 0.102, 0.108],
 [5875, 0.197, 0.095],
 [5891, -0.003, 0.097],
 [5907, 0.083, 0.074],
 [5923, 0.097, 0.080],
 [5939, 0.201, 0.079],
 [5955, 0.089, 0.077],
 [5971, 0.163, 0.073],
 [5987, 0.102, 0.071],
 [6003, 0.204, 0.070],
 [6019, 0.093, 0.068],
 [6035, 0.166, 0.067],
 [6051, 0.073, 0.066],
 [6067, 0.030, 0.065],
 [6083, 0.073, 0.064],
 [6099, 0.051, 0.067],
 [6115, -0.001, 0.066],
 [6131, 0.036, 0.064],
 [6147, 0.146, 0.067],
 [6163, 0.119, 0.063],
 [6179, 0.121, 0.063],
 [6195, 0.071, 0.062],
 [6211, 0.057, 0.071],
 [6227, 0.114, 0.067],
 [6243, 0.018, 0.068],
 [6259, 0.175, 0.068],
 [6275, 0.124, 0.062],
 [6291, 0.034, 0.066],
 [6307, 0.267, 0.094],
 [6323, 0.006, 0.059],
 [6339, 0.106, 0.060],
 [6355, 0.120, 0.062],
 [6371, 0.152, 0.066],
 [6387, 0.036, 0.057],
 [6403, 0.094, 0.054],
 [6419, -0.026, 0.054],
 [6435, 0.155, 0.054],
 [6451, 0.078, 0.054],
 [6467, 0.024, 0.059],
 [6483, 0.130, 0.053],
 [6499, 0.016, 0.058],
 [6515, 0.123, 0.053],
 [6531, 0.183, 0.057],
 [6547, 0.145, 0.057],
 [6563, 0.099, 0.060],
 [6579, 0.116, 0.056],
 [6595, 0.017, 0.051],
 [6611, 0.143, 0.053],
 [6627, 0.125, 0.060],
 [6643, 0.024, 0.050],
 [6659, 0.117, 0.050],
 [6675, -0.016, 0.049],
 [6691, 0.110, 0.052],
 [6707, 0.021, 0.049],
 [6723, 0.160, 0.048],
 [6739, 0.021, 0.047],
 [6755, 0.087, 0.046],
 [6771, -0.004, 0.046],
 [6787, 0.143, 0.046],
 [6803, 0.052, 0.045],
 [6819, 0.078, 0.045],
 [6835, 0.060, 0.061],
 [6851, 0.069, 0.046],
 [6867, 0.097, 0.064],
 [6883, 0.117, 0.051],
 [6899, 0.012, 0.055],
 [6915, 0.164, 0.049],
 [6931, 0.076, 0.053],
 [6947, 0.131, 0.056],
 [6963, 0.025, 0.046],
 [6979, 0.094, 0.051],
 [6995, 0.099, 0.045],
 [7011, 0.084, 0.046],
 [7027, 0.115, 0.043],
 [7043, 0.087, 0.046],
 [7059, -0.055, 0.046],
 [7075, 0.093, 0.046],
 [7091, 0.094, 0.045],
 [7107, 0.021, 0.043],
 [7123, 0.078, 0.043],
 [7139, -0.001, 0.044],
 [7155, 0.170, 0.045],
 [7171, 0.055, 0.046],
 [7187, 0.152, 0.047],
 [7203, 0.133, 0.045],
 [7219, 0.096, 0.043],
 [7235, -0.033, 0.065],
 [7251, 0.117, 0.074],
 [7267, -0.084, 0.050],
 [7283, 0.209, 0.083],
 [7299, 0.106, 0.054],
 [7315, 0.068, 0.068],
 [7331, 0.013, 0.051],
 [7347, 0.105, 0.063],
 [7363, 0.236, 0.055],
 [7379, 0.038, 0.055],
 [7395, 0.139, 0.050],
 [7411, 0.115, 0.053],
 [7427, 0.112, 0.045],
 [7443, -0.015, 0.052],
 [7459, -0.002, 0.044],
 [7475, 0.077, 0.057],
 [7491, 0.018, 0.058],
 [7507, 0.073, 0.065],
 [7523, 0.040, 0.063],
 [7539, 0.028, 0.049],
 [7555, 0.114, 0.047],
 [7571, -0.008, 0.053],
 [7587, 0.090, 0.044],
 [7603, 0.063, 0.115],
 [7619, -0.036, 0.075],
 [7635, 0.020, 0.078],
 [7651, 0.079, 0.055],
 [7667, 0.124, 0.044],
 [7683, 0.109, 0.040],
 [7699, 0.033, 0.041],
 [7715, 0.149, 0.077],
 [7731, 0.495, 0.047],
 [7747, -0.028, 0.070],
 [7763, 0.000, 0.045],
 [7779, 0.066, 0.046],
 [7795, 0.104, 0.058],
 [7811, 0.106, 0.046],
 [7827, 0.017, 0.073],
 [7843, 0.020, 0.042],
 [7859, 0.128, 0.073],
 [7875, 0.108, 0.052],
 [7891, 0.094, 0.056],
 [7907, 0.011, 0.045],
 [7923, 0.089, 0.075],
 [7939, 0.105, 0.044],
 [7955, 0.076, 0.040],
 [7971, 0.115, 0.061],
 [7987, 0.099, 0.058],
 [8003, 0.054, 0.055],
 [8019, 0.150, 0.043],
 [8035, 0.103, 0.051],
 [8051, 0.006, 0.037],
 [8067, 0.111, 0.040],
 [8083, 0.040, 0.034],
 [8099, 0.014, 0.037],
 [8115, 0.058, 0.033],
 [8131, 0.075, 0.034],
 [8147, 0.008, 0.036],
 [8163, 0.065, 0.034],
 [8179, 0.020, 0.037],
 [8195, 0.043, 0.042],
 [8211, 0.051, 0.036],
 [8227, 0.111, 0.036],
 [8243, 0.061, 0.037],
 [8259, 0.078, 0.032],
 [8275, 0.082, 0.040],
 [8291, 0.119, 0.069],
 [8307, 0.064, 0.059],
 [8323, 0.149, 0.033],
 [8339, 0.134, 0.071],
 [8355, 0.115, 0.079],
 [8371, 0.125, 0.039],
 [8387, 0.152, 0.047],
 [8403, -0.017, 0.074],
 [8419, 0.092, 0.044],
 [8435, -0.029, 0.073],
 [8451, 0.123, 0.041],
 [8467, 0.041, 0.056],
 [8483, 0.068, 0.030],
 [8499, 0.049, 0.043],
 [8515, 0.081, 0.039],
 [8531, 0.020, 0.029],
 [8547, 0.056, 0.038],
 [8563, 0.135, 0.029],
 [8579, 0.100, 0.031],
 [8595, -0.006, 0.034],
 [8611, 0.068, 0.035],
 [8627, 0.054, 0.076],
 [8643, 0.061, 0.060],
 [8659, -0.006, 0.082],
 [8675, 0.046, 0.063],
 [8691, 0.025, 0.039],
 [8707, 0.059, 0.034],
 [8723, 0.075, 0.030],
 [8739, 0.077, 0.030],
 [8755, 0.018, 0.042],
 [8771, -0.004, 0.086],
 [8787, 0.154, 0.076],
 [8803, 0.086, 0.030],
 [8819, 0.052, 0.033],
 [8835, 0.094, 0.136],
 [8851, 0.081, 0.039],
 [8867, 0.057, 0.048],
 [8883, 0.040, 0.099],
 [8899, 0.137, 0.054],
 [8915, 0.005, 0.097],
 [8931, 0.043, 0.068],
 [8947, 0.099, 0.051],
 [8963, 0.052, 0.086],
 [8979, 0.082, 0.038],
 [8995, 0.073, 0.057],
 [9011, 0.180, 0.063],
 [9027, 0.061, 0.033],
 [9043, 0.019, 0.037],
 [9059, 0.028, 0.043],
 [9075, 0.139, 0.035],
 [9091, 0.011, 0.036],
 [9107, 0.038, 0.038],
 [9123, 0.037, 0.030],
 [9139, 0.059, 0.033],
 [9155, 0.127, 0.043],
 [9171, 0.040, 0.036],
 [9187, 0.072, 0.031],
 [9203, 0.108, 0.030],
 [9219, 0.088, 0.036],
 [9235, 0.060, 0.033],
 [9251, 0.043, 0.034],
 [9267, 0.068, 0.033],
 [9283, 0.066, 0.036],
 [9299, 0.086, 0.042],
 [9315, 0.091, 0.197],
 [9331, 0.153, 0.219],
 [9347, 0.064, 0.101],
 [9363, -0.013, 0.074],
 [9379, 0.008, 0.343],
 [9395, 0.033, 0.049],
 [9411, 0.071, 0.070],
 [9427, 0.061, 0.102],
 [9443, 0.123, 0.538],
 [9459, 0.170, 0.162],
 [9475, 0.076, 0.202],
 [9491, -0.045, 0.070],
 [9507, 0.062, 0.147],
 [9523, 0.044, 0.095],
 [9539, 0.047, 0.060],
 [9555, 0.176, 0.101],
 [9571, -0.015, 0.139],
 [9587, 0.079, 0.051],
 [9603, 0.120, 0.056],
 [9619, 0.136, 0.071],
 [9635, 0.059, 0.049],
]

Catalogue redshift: 1.074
